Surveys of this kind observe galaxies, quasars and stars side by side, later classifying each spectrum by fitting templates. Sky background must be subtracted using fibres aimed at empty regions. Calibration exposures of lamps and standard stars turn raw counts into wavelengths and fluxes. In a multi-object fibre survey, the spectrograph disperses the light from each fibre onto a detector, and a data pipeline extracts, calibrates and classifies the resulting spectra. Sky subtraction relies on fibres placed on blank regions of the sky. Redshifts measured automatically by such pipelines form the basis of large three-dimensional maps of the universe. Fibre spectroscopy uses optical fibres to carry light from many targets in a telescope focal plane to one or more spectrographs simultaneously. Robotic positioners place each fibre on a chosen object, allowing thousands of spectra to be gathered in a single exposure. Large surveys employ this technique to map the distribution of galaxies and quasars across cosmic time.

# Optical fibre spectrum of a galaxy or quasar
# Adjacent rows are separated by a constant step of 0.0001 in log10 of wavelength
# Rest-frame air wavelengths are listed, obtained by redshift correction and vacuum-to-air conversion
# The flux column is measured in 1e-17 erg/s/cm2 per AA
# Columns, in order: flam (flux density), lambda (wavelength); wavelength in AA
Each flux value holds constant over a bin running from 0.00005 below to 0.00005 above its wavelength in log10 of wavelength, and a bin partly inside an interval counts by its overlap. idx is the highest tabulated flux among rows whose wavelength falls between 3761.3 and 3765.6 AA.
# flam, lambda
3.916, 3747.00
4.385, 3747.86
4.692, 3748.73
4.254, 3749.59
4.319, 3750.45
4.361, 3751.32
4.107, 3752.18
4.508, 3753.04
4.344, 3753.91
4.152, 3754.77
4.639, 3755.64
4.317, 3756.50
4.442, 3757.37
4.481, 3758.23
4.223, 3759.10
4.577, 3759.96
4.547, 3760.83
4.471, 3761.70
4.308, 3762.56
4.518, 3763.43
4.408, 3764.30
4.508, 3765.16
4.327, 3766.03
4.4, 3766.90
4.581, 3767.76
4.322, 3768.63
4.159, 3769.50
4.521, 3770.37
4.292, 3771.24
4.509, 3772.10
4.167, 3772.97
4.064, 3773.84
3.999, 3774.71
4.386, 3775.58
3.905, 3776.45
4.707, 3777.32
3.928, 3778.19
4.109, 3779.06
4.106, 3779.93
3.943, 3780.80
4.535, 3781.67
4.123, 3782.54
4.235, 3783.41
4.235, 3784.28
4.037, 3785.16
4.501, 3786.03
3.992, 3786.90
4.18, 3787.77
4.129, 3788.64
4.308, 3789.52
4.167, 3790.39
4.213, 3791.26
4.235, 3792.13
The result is 4.518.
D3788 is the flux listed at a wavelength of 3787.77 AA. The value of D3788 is 4.18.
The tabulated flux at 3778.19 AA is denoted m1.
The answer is 3.928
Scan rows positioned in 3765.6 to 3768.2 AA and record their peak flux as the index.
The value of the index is 4.581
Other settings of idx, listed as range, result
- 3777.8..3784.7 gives 4.535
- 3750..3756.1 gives 4.639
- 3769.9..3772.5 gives 4.521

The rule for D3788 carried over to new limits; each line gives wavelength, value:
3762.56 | 4.308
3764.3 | 4.408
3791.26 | 4.213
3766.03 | 4.327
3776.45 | 3.905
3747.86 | 4.385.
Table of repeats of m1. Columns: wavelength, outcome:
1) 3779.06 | 4.109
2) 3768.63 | 4.322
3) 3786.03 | 4.501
